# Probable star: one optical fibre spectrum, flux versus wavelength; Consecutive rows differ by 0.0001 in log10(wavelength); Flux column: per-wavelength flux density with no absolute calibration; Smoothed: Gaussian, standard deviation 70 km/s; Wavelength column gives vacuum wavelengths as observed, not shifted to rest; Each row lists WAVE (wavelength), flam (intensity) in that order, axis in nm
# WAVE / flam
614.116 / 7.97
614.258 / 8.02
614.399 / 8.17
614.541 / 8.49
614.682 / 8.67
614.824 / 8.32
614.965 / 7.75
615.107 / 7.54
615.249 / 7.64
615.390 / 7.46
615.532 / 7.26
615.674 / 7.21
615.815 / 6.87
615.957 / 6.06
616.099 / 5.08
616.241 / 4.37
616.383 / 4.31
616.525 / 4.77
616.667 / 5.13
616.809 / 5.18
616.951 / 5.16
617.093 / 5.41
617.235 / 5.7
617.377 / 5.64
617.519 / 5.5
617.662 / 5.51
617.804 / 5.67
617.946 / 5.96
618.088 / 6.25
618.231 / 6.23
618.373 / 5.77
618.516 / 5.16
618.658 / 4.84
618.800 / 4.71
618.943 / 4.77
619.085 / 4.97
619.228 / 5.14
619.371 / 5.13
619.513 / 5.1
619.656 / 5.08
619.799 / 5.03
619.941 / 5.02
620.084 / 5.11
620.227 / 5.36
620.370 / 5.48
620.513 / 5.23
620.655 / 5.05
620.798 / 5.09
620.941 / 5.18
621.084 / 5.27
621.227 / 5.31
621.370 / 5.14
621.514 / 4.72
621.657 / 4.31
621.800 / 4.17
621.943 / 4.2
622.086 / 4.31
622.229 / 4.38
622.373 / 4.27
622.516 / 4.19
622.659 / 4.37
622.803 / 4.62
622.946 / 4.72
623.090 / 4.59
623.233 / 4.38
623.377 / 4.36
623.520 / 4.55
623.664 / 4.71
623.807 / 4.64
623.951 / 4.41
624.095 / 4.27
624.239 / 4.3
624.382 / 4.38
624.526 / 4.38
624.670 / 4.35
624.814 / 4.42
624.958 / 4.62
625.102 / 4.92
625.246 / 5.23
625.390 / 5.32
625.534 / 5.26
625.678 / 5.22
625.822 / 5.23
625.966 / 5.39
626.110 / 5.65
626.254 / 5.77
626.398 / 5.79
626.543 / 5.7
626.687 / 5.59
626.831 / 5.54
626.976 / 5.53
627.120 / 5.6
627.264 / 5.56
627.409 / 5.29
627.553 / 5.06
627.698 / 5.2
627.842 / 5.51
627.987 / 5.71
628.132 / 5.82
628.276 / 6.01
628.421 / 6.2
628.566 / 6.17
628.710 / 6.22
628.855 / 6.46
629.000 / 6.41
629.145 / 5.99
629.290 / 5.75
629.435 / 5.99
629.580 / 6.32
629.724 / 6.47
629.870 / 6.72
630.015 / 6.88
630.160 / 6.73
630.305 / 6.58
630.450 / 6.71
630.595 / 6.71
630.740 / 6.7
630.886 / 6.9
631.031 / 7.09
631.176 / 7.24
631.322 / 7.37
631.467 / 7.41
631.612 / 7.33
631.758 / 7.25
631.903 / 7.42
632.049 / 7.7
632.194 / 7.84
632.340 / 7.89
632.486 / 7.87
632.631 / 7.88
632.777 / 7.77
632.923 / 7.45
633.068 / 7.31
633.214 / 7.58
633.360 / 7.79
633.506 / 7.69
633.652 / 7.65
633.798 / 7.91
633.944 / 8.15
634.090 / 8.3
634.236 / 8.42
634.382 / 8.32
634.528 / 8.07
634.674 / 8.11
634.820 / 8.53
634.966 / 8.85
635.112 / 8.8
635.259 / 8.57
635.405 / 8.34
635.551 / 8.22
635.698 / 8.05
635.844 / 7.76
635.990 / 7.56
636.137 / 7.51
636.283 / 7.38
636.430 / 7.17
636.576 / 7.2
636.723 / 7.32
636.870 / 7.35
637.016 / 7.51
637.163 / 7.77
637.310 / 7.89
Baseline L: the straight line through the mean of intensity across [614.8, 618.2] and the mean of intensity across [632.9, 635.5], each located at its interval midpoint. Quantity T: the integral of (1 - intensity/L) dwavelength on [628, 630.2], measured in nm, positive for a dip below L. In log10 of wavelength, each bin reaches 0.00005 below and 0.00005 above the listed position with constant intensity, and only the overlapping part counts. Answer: 0.37 nm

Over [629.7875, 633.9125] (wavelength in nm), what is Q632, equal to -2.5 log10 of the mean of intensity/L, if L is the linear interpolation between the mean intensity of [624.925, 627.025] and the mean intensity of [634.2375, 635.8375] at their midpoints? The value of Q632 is -0.003 mag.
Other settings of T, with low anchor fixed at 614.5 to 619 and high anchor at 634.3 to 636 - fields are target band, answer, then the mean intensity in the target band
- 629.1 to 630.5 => 0.23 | 6.42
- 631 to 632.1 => 0.07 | 7.35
